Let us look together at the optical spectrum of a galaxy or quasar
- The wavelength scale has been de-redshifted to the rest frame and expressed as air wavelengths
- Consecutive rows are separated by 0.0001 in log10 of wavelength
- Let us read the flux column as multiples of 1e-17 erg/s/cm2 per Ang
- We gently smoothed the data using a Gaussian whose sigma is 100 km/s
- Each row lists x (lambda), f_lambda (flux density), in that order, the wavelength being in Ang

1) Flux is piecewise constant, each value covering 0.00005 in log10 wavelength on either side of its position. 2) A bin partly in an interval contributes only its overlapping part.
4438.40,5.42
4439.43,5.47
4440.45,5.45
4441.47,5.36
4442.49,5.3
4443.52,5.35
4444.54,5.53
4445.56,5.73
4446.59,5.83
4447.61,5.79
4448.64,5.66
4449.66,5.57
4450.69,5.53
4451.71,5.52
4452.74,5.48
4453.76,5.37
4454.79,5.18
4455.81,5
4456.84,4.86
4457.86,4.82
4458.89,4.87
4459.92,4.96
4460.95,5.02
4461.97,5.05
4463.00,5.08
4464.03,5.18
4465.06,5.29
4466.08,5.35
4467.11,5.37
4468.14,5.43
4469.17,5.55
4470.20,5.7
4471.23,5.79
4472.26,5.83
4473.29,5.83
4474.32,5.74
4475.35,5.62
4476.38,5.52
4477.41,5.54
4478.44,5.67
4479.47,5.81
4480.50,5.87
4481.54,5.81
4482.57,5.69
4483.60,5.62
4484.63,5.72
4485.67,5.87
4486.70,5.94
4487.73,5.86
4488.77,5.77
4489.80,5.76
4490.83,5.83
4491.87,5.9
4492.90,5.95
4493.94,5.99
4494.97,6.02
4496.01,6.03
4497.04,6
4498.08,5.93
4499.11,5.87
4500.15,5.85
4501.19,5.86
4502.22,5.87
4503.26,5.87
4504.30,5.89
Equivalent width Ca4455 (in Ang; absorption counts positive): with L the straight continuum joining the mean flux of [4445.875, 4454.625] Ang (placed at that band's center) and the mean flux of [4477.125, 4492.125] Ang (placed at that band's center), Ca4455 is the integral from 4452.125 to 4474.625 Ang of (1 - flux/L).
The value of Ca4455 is 1.39 Ang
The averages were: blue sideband 5.58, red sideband 5.78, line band 5.3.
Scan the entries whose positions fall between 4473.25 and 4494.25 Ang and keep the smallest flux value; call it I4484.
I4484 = 5.52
